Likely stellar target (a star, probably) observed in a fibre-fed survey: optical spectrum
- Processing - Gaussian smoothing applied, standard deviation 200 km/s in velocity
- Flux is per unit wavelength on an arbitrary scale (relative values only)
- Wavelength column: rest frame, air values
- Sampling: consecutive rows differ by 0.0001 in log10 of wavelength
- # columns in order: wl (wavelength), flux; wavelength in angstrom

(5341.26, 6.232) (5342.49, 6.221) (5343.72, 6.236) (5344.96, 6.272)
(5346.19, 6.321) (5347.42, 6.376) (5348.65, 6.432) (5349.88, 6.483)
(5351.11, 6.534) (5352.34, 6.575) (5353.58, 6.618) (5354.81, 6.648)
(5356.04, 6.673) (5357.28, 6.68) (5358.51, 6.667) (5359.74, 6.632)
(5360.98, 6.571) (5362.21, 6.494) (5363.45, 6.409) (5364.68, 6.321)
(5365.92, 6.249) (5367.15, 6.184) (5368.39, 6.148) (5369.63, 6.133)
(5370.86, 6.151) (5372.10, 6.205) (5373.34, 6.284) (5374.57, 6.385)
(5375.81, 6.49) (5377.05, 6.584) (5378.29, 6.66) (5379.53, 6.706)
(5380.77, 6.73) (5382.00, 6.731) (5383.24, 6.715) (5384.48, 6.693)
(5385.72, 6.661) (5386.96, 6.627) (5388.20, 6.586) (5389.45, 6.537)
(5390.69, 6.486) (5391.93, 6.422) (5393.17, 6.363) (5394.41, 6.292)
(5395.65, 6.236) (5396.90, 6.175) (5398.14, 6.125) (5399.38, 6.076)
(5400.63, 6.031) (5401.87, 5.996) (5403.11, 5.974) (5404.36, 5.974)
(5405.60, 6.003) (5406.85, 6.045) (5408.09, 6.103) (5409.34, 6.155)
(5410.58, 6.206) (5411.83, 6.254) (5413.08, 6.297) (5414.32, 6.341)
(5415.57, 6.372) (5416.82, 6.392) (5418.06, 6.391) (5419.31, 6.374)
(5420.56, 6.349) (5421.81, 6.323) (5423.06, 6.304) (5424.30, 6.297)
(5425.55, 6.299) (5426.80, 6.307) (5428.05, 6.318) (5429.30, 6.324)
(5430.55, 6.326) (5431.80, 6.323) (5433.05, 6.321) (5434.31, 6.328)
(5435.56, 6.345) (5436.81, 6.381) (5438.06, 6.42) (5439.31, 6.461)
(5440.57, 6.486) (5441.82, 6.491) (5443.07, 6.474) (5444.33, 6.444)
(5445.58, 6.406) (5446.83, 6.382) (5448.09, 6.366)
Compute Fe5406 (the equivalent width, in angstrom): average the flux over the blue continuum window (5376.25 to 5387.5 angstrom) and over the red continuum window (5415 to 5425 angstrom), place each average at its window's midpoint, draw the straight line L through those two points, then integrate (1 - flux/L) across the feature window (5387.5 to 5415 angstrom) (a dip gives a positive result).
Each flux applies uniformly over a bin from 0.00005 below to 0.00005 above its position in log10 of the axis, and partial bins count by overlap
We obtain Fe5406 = 1.3 angstrom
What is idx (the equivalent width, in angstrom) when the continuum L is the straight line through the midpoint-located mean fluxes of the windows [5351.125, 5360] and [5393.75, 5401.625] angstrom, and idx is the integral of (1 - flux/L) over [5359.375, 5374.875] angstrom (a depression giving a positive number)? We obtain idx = 0.5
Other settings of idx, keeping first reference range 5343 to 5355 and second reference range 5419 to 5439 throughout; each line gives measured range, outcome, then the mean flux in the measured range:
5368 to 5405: 0.1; 6.37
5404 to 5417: 0.3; 6.19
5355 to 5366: -0.2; 6.54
